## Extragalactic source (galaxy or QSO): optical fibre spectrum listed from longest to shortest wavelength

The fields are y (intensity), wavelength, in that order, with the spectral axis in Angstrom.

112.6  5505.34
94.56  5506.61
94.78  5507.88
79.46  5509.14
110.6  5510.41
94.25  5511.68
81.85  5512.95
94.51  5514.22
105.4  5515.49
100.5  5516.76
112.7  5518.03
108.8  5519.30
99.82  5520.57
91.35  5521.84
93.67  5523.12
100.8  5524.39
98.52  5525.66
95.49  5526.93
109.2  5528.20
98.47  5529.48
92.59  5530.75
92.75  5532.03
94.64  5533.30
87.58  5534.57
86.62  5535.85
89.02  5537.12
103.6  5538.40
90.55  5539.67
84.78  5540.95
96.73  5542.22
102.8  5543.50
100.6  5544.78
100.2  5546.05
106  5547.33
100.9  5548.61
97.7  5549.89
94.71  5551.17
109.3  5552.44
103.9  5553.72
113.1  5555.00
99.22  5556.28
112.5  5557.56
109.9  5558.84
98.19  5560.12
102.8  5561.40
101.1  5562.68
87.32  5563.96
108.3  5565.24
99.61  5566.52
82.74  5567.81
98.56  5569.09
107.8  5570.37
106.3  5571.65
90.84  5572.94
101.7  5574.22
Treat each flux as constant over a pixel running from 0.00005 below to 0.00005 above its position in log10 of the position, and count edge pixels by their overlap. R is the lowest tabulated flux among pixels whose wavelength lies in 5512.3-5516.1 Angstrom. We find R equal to 81.85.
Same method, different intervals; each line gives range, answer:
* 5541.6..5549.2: 96.73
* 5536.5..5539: 89.02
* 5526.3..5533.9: 92.59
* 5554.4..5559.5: 99.22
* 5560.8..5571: 82.74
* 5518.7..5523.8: 91.35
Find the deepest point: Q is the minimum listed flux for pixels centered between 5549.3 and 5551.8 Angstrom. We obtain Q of 94.71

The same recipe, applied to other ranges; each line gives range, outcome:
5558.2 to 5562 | 98.19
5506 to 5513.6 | 79.46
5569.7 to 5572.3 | 106.3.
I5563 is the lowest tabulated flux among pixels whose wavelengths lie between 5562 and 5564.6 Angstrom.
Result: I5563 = 87.32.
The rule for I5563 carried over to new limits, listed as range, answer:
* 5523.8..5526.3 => 98.52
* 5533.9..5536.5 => 86.62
